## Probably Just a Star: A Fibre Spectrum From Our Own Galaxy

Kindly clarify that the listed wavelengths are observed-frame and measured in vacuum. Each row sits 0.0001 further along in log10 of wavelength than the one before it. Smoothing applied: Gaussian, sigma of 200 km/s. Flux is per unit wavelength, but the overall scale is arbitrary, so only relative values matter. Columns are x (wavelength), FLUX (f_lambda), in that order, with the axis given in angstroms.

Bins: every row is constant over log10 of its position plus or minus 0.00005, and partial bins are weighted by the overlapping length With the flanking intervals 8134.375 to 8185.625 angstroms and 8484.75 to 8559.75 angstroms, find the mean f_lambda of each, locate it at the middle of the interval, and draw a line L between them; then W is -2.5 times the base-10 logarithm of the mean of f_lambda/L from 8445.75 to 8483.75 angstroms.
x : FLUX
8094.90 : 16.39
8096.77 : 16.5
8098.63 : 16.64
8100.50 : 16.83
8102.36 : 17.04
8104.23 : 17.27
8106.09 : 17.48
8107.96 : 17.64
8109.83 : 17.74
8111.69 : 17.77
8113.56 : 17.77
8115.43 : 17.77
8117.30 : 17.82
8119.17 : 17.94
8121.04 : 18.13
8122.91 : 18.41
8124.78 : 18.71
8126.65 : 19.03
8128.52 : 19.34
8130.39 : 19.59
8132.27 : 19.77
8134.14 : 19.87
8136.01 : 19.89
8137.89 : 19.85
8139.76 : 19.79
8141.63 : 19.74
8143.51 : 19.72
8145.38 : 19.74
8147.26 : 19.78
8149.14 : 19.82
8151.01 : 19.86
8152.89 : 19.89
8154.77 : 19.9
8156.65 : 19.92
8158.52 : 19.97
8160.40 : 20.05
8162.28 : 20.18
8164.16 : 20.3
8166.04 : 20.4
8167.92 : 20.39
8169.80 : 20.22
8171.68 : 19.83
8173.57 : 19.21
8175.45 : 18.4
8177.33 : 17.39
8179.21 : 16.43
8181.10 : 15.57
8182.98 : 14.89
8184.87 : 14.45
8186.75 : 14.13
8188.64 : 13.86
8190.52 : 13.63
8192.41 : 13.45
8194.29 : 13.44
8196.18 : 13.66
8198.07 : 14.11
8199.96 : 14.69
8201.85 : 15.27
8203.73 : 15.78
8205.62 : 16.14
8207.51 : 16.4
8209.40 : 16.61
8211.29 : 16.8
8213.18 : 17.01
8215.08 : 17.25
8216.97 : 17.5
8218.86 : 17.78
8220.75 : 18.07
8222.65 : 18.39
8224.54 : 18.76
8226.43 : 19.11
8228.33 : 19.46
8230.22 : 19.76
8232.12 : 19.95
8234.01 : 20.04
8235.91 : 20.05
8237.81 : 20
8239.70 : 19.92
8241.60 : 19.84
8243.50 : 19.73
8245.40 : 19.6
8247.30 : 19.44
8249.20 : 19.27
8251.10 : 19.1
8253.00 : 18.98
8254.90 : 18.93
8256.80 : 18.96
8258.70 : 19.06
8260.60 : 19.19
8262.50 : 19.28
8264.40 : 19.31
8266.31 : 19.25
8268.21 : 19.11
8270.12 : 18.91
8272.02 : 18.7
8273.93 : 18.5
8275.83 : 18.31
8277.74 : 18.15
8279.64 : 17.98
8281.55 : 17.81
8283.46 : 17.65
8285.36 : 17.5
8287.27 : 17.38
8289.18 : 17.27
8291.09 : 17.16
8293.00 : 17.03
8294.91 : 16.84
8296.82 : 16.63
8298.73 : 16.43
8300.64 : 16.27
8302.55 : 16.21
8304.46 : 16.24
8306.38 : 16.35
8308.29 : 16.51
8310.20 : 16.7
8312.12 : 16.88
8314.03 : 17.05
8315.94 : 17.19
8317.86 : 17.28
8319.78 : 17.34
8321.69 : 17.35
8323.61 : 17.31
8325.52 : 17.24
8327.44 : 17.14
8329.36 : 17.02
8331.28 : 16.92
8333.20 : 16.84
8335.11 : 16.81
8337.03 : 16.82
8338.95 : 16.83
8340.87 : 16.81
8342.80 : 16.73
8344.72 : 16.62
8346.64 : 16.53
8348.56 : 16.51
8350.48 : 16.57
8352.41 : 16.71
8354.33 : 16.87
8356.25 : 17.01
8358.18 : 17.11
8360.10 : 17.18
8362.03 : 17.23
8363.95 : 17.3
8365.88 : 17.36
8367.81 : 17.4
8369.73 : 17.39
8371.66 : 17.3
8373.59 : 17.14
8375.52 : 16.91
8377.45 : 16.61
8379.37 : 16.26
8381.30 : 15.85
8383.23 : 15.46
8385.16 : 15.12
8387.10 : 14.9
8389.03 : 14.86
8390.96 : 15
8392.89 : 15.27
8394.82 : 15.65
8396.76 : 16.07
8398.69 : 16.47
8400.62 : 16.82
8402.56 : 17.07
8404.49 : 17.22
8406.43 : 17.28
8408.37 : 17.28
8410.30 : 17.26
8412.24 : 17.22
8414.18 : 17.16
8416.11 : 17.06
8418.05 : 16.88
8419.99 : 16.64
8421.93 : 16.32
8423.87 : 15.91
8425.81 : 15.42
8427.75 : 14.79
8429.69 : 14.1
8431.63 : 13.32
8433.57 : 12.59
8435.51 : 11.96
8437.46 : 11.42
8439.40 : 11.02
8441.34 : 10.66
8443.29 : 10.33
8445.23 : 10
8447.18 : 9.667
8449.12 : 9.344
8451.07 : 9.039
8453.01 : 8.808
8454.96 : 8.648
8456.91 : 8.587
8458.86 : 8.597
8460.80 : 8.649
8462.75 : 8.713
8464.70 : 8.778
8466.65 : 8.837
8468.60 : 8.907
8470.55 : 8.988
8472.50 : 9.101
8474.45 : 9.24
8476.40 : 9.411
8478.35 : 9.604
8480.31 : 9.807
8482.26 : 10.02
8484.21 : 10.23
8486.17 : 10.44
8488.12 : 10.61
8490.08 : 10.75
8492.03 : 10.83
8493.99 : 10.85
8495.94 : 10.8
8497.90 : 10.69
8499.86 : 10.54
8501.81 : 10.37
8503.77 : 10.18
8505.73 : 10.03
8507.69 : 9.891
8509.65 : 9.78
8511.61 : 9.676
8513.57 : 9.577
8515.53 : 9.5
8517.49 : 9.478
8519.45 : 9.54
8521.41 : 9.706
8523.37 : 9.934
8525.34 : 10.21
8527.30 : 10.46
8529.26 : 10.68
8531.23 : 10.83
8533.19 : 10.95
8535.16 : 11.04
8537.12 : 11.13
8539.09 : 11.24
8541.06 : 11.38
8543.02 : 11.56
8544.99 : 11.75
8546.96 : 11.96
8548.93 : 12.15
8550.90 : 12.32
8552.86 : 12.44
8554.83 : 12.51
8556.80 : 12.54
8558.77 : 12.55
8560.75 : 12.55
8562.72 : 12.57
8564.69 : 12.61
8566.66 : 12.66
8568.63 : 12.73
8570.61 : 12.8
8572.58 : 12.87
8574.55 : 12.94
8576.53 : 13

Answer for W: 0.31 mag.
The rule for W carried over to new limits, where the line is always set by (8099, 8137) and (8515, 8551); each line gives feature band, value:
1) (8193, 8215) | 0.08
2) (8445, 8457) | 0.32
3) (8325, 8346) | -0.17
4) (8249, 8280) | -0.21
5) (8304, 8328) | -0.16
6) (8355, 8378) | -0.24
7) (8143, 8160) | -0.13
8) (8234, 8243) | -0.23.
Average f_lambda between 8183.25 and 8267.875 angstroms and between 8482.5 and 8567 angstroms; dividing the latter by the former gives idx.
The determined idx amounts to 0.62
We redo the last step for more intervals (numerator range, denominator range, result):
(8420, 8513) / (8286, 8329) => 0.63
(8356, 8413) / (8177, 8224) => 1.05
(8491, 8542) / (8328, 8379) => 0.61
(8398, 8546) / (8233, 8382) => 0.65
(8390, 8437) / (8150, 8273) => 0.87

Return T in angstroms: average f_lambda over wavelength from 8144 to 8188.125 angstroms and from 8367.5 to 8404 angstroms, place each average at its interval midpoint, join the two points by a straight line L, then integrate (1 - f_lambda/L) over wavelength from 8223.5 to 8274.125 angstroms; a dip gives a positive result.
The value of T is -4.6 angstroms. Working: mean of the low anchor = 18.7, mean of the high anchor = 16.2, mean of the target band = 19.4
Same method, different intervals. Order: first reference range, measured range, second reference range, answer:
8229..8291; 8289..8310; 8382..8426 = 1.9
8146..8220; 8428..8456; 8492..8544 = 2.6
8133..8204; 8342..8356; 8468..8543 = -3.0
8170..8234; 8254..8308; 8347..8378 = -3.2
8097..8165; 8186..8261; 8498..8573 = -2.3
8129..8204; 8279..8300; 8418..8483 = -3.3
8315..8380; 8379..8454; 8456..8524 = -4.8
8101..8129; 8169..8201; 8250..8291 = 4.4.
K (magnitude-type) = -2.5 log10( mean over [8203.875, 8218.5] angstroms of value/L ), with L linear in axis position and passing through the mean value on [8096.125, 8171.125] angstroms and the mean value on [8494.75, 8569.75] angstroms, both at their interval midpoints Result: 0.041 mag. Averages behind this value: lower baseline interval 19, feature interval 16.8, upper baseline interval 11.1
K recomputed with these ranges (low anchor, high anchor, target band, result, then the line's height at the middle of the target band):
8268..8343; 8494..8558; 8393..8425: -0.18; 14.2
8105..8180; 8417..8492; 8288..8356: -0.17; 14.4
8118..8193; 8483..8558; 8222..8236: -0.15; 17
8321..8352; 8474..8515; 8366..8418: -0.14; 14.5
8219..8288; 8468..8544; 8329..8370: -0.09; 15.6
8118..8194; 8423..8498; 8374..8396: -0.25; 12.5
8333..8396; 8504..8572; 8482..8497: 0.20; 12.7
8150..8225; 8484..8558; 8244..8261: -0.20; 16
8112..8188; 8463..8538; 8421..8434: -0.23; 11.9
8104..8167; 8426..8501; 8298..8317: -0.15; 14.5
